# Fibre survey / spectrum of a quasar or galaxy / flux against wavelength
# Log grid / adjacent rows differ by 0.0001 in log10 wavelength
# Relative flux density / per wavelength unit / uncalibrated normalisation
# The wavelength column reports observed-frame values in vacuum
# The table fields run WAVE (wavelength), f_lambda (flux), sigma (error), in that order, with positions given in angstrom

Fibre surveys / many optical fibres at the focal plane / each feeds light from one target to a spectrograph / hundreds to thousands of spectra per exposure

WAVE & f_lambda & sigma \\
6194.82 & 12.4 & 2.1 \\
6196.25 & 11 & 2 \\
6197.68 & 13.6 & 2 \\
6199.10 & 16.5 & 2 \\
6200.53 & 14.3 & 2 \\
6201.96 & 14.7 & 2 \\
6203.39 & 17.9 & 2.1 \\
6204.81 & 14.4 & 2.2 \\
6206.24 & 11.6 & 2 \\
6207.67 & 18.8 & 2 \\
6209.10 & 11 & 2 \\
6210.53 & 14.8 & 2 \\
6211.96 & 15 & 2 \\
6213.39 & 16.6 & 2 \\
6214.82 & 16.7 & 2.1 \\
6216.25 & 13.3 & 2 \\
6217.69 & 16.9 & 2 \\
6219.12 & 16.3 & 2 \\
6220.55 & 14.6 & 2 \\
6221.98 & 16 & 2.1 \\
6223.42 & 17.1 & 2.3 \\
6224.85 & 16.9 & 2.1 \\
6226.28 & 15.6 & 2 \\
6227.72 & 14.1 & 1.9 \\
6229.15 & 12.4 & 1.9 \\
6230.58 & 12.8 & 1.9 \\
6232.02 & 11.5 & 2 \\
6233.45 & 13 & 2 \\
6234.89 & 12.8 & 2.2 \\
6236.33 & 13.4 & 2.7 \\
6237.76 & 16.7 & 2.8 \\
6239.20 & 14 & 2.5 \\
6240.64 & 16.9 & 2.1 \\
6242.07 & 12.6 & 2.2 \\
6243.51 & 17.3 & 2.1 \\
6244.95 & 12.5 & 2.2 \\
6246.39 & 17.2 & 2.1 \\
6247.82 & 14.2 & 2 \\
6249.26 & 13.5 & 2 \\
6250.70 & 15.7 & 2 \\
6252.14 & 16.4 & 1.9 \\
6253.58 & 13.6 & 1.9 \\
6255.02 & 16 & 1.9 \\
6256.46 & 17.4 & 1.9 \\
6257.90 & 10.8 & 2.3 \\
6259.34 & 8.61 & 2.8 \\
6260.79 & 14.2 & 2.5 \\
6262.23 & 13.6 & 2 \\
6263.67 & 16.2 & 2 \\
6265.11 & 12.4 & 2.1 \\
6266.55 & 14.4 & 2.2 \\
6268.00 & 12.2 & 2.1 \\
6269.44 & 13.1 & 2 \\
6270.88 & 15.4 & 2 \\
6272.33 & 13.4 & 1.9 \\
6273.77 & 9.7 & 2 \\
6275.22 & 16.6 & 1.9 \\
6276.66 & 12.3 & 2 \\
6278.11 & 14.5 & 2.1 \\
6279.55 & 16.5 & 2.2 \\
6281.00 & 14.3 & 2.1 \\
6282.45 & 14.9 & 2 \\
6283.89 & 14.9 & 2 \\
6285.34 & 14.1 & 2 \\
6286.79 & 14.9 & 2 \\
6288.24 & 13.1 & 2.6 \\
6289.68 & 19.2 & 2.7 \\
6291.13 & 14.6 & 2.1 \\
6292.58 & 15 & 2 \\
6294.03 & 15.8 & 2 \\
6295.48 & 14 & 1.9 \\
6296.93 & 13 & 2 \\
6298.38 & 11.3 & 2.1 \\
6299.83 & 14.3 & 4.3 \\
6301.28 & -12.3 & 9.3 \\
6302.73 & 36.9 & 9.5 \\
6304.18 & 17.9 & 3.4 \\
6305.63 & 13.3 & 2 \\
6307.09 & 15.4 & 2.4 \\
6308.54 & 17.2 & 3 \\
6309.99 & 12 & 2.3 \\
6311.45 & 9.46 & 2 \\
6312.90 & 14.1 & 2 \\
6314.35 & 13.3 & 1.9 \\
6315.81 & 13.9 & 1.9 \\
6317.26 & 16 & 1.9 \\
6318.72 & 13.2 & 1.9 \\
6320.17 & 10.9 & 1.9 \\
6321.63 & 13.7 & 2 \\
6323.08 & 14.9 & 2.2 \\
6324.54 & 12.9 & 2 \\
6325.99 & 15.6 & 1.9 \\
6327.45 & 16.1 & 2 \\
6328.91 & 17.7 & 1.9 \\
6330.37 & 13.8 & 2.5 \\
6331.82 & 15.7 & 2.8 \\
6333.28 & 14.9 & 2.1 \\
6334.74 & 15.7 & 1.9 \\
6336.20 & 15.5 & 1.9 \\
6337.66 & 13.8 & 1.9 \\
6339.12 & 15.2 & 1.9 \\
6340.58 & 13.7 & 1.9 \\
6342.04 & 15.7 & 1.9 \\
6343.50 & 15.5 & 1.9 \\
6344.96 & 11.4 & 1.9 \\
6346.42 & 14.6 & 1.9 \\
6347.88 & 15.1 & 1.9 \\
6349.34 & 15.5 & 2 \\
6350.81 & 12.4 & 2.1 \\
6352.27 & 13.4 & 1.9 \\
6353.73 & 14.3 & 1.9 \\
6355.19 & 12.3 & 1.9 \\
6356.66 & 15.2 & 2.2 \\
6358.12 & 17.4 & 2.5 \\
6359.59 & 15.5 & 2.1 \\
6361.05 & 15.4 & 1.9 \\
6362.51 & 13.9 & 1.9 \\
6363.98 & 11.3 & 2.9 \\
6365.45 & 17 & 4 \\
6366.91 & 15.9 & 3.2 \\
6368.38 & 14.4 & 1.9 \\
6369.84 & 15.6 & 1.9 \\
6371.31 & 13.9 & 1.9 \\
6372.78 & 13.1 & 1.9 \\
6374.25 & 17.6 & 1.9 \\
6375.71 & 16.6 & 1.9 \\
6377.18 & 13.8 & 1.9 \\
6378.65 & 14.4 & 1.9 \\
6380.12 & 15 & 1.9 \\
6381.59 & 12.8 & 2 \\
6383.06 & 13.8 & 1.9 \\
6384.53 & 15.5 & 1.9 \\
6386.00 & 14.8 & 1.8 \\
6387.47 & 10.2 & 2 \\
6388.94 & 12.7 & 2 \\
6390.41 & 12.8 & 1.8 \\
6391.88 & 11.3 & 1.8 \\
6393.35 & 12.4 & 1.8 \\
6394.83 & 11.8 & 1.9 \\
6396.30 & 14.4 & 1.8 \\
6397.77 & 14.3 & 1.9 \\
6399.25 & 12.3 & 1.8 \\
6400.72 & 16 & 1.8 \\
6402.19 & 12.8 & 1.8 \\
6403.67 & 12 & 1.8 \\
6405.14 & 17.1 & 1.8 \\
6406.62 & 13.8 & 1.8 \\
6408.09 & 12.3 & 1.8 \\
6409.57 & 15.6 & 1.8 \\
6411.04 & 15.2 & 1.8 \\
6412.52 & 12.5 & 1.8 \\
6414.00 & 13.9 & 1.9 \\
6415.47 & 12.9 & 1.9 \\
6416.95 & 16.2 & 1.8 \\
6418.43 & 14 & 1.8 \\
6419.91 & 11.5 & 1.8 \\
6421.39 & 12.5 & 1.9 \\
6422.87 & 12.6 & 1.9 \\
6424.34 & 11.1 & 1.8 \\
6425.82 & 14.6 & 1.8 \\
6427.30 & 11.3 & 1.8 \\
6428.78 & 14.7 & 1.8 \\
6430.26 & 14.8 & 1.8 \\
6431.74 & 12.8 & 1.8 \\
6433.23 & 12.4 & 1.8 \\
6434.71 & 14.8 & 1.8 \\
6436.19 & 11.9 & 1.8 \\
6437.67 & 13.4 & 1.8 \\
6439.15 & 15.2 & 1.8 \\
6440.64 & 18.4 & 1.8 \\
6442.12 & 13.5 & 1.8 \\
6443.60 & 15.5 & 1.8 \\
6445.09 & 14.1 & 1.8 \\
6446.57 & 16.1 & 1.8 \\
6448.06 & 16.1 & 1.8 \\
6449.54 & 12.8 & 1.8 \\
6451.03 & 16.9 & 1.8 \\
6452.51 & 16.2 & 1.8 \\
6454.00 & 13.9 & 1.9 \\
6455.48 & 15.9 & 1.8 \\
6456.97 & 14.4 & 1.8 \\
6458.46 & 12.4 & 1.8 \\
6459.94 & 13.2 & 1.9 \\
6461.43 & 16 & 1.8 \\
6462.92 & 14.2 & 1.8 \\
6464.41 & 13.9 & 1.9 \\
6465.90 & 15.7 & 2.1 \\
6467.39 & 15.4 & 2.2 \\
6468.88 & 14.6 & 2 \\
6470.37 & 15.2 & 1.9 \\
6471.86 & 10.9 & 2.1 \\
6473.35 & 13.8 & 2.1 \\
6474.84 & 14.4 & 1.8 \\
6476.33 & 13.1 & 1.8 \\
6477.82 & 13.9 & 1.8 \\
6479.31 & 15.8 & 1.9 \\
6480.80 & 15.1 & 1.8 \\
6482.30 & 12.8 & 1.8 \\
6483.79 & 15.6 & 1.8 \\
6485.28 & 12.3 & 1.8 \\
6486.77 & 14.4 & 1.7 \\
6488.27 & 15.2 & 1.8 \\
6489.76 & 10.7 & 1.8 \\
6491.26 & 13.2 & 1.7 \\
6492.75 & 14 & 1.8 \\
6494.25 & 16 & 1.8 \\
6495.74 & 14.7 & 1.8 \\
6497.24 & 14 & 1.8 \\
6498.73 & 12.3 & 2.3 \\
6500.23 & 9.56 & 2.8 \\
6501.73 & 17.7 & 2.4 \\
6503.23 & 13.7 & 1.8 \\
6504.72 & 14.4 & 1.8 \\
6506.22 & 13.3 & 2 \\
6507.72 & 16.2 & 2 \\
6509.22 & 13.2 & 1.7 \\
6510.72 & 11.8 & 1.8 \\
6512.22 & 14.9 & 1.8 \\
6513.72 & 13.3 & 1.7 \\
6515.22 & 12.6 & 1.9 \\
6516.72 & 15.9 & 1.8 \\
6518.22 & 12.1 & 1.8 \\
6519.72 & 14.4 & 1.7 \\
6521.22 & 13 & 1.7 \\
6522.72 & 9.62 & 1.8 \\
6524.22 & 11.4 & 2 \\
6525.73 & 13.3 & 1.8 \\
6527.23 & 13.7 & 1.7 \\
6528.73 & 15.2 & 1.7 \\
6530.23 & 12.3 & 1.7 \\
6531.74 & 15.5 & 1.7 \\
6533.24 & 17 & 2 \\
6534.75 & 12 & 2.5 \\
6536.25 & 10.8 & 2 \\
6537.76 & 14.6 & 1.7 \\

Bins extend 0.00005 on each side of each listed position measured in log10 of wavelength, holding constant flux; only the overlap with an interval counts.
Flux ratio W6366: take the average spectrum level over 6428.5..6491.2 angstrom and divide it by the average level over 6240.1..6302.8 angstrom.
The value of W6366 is 1.03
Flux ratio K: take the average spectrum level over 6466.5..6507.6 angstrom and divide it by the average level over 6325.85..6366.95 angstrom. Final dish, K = 0.9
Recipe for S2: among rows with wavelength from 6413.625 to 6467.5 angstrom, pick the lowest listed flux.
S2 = 11.1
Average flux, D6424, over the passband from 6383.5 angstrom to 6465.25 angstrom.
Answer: 13.9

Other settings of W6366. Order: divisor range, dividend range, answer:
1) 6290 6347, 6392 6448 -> 0.97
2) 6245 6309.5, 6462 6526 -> 0.96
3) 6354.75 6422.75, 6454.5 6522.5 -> 0.99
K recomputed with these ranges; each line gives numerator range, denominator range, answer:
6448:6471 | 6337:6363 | 1.02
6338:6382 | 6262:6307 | 1.03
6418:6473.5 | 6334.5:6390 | 0.98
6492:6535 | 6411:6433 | 1.03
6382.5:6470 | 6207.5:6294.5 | 0.96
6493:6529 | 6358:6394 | 0.95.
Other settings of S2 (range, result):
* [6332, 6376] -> 11.3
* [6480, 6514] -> 9.56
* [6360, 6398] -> 10.2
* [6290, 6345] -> -12.3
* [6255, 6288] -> 8.61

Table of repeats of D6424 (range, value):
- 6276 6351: 14.4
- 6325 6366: 14.7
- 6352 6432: 13.9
